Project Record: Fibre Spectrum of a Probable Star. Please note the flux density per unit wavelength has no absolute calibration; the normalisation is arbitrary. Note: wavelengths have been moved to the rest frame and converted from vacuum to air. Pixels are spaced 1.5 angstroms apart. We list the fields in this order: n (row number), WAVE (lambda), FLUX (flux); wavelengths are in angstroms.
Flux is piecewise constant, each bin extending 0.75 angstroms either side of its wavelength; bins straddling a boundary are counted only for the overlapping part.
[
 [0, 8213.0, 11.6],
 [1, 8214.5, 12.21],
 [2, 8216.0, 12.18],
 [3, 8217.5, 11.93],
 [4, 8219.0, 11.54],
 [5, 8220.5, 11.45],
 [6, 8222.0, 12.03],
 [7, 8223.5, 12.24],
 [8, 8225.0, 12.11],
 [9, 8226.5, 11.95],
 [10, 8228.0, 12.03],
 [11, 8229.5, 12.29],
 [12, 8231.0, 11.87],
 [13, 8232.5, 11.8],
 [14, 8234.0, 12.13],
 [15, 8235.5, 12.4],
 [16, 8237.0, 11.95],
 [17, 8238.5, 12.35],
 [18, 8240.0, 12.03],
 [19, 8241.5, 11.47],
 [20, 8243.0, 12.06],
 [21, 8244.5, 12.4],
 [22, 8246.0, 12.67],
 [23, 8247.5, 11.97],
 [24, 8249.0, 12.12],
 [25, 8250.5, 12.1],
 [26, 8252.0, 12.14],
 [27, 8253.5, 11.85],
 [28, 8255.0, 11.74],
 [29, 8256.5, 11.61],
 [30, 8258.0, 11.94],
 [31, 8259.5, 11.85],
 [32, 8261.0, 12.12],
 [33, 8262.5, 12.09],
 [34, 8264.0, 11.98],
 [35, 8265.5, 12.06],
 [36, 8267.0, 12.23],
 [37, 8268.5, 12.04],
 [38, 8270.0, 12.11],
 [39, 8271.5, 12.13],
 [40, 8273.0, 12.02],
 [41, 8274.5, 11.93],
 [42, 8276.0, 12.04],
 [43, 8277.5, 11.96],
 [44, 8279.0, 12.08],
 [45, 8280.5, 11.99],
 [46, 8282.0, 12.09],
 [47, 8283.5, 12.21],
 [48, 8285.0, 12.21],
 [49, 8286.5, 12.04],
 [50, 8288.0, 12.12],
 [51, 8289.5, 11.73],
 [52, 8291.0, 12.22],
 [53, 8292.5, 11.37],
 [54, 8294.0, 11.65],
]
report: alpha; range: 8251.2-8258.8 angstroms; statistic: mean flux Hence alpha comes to 11.9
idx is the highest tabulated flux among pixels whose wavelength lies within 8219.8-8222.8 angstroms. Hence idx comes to 12.03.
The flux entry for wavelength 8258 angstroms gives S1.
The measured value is 11.94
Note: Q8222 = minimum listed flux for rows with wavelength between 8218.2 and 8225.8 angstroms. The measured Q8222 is 11.45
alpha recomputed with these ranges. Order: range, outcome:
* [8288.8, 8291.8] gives 12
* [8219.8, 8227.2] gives 12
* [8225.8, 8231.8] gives 12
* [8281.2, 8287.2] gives 12.1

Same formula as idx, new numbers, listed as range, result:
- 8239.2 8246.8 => 12.67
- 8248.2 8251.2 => 12.12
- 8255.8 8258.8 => 11.94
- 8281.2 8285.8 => 12.21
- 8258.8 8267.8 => 12.23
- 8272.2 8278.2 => 12.04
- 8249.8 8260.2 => 12.14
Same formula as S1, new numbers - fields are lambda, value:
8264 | 11.98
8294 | 11.65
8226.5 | 11.95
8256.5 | 11.61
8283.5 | 12.21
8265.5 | 12.06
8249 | 12.12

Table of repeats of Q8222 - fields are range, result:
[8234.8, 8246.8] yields 11.47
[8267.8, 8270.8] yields 12.04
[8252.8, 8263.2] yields 11.61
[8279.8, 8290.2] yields 11.73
